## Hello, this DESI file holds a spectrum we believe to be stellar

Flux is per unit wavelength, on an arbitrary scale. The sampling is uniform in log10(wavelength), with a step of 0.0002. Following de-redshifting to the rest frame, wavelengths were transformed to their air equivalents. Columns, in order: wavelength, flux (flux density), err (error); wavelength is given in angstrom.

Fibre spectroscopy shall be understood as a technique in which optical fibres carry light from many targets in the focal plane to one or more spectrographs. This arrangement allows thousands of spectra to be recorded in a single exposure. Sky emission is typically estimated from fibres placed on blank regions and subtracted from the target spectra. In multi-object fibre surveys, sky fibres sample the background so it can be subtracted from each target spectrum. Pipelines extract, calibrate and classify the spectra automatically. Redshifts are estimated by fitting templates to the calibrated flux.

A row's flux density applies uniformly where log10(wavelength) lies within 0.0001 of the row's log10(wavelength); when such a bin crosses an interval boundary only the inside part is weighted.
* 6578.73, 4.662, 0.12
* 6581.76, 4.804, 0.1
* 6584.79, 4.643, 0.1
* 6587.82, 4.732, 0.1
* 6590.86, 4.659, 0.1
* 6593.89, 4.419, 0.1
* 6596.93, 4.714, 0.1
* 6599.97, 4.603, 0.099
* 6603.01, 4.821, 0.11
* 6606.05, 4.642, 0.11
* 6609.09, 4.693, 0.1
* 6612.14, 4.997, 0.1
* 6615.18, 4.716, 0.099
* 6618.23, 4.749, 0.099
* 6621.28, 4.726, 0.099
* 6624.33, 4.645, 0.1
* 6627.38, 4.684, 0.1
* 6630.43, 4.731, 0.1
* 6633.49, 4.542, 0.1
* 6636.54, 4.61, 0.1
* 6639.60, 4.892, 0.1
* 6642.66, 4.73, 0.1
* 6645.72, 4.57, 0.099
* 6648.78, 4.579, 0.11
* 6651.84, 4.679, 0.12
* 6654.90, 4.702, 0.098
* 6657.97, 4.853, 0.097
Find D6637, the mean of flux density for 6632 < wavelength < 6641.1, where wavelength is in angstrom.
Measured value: 4.68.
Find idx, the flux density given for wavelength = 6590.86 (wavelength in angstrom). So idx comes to 4.659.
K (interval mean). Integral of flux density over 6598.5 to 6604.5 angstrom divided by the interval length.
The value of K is 4.71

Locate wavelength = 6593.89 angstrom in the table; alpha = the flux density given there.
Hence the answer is 4.419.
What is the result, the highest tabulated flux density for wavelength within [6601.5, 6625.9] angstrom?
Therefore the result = 4.997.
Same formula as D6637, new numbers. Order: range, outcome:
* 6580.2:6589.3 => 4.73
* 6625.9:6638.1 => 4.64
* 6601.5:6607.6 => 4.73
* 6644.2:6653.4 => 4.61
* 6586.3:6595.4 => 4.61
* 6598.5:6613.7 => 4.75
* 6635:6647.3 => 4.7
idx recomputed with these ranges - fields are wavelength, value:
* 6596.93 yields 4.714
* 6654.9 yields 4.702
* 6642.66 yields 4.73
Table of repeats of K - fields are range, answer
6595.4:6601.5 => 4.66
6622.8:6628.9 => 4.67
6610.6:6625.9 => 4.77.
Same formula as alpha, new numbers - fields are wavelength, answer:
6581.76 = 4.804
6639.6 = 4.892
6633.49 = 4.542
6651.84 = 4.679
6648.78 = 4.579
